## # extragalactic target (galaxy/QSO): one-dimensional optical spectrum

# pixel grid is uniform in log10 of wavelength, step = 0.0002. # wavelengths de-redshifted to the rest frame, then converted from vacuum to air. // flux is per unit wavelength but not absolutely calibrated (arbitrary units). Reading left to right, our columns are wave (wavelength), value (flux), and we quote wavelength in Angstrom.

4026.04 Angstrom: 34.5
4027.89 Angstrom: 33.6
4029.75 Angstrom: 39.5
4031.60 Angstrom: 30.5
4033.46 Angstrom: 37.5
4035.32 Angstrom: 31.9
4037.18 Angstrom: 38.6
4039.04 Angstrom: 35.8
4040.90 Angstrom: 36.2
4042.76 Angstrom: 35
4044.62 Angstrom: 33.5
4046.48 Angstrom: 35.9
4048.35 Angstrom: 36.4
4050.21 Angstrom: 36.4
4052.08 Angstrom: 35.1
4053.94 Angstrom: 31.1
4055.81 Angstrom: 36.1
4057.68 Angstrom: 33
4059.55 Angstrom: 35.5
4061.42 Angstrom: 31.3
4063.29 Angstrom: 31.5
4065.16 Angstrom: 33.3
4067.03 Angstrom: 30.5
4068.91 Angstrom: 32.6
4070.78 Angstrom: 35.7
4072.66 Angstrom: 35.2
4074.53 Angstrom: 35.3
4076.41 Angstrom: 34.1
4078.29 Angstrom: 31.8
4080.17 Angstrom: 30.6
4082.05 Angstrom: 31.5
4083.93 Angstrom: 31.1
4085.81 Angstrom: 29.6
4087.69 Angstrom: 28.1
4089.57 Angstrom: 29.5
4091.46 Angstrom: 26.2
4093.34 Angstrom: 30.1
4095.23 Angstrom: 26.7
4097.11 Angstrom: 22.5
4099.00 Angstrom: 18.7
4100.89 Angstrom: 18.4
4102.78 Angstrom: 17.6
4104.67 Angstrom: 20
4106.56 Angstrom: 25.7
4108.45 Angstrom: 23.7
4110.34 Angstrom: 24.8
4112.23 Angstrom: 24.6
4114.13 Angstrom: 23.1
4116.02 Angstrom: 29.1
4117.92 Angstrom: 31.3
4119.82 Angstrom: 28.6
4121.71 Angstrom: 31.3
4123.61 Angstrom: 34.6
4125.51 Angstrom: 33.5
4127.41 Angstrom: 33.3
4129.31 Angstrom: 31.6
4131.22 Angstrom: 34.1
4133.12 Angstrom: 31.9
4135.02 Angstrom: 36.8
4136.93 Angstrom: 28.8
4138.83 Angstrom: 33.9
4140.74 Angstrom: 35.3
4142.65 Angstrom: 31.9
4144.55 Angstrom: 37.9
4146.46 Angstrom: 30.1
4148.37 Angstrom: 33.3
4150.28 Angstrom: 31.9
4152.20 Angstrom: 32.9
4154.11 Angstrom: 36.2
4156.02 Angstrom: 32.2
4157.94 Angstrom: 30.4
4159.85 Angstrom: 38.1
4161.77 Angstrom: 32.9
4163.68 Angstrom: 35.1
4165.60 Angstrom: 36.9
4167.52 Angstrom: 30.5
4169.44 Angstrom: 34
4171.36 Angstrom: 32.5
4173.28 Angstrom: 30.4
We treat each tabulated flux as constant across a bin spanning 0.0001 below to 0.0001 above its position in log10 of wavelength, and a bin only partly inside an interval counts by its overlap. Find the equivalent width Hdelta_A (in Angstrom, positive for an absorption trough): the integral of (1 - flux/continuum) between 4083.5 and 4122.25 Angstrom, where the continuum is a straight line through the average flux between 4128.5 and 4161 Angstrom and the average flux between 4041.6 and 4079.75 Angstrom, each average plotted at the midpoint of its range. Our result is 9.3 Angstrom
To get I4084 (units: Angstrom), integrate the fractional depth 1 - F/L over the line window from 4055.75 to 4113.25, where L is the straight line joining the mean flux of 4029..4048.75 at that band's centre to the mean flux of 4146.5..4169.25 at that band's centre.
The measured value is 9.96 Angstrom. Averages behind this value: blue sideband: 35.5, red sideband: 33.5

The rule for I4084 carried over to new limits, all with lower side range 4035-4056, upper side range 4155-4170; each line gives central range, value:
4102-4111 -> 3.2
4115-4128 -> 1.0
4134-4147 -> 0.2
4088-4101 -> 3.6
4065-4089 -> 1.8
